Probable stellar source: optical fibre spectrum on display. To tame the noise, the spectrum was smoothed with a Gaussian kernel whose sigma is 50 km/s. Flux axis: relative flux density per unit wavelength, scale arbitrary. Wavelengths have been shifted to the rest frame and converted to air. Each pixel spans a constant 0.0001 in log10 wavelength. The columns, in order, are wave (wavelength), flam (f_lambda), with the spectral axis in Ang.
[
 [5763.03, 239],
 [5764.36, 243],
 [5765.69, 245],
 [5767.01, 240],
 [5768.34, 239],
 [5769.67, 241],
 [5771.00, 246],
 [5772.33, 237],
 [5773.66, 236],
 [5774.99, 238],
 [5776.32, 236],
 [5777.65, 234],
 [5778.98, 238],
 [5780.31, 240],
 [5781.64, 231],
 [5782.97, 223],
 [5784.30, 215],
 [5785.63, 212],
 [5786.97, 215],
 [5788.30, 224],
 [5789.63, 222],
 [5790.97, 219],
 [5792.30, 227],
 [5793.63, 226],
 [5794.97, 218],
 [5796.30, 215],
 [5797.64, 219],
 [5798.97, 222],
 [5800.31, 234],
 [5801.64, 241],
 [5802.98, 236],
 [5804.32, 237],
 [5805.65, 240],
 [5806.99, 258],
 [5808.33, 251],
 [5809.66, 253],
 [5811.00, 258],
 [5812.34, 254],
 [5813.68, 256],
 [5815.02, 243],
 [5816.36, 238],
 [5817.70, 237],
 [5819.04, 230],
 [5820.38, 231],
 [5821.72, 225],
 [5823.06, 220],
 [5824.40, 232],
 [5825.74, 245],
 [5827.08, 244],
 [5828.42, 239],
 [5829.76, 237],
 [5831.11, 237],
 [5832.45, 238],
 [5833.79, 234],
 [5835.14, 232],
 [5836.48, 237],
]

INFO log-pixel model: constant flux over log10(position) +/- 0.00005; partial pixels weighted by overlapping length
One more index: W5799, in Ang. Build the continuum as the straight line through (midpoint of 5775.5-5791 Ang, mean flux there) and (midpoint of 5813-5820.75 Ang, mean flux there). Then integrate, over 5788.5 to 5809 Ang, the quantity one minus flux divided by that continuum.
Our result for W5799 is 0.1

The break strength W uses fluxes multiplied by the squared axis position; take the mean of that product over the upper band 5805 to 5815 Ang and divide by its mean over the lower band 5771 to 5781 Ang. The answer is 1.07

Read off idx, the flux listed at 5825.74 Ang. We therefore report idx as 245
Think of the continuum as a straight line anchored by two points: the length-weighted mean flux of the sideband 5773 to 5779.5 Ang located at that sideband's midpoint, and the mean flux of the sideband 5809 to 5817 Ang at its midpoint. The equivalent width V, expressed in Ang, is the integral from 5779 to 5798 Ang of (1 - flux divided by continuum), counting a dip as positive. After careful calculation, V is 1.5 Ang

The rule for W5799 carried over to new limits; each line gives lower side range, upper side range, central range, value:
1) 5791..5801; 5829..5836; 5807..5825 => -0.90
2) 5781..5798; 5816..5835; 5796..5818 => -1.33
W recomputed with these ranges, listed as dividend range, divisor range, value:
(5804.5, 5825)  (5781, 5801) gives 1.10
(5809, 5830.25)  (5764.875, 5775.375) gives 1.02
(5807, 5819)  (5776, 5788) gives 1.11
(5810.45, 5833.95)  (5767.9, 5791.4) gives 1.05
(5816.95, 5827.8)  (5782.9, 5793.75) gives 1.07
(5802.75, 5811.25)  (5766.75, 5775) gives 1.05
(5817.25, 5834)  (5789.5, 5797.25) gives 1.07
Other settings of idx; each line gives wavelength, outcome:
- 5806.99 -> 258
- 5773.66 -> 236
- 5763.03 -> 239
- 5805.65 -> 240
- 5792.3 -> 227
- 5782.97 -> 223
